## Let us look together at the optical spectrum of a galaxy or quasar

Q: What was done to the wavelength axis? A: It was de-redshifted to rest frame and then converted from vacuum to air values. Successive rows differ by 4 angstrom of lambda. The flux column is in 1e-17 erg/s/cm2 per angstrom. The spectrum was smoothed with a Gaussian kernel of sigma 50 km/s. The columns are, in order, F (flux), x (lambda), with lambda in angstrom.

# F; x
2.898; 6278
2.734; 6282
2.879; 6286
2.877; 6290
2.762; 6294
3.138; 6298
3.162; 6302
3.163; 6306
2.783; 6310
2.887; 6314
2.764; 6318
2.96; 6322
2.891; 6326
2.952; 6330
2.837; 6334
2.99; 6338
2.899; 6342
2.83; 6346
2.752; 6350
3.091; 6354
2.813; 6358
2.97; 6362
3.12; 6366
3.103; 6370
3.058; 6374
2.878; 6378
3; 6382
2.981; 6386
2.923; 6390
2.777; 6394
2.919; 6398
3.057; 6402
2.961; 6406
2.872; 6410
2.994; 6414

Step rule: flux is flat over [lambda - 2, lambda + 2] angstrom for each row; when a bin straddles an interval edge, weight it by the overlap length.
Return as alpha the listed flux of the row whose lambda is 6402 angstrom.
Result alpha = 3.057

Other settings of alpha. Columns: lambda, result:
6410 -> 2.872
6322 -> 2.96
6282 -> 2.734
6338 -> 2.99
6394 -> 2.777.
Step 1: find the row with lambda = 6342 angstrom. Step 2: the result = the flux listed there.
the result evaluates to 2.899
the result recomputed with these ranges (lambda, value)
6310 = 2.783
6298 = 3.138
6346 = 2.83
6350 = 2.752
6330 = 2.952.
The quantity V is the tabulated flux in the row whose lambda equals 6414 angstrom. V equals 2.994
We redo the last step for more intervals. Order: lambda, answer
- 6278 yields 2.898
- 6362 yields 2.97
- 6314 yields 2.887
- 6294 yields 2.762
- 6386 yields 2.981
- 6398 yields 2.919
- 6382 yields 3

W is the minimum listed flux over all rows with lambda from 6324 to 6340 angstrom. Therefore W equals 2.837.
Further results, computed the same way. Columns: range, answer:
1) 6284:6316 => 2.762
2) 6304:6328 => 2.764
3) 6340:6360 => 2.752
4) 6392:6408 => 2.777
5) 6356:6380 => 2.813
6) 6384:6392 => 2.923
